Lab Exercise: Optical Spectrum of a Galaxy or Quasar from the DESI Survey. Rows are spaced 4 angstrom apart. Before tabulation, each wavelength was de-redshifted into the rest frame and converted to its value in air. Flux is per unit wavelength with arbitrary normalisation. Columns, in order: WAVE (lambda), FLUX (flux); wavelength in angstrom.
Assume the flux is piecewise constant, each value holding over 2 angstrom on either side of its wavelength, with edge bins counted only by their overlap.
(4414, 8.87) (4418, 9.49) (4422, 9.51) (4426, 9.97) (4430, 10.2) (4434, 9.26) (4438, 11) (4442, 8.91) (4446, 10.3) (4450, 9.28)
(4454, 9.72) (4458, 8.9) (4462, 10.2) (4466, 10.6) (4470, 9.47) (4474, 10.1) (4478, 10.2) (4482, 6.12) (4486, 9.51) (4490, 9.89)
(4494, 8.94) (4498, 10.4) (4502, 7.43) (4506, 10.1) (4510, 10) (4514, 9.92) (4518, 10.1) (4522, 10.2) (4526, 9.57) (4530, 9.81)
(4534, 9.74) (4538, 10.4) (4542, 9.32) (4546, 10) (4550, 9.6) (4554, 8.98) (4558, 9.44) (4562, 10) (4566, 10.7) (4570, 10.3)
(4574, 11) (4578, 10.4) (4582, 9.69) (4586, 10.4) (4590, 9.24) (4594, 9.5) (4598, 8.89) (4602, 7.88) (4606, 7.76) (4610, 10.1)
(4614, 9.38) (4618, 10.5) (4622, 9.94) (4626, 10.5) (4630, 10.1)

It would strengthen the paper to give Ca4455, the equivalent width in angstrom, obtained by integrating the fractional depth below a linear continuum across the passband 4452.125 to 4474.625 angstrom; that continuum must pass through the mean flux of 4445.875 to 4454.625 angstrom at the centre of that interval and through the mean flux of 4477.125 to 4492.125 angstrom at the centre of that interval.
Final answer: -1.2 angstrom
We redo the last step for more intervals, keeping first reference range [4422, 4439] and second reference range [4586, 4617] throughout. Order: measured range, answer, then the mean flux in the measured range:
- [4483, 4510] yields 1.0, 9.3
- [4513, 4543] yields -1.3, 9.9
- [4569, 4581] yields -1.7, 10.5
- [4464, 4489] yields 1.0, 9.36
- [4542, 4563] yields -0.4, 9.56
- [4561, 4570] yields -1.1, 10.4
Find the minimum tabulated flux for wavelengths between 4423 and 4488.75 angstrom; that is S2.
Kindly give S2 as 6.12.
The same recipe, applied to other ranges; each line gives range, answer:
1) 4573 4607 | 7.76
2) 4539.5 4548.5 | 9.32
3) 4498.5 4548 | 7.43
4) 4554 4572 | 8.98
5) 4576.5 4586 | 9.69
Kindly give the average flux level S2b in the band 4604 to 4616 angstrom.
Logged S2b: 9.08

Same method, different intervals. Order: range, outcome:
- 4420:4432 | 9.89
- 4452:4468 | 9.86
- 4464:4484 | 9.3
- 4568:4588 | 10.4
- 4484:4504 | 9.23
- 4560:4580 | 10.5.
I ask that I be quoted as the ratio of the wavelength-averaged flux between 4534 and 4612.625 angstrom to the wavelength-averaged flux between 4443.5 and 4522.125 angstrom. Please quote 1.01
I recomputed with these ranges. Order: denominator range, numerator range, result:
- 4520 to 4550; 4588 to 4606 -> 0.89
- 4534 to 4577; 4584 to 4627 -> 0.95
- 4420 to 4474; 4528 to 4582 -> 1.02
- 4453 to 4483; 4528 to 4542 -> 1.04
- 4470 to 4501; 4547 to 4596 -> 1.07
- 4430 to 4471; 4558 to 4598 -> 1.03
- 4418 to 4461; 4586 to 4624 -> 0.96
